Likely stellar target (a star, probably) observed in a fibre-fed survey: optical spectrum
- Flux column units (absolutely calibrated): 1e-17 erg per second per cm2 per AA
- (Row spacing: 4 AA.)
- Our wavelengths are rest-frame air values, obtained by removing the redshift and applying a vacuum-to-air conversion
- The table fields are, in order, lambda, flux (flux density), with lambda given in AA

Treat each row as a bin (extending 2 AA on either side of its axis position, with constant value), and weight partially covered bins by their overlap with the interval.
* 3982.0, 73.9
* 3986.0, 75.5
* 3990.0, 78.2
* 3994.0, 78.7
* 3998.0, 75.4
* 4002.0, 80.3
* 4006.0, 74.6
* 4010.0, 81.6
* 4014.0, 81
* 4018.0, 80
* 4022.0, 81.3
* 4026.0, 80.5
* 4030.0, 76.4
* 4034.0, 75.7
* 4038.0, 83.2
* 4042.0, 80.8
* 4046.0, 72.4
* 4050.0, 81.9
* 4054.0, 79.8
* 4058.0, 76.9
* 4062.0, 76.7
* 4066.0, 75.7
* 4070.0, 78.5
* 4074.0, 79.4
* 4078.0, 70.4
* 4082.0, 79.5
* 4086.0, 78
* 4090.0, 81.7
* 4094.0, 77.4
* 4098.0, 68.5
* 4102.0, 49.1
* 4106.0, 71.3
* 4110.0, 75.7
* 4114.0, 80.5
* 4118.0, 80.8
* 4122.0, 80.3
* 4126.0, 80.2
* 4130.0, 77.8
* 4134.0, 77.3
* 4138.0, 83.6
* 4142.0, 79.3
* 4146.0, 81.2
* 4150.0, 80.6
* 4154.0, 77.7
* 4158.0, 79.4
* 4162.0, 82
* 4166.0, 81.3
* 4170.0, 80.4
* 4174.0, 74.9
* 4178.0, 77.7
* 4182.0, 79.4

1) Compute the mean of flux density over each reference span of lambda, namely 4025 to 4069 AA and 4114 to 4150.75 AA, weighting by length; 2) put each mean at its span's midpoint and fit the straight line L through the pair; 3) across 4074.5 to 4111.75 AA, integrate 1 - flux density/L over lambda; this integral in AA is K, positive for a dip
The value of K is 3.1 AA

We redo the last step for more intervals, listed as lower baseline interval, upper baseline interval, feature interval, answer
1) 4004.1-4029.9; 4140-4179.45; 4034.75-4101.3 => 2.17 AA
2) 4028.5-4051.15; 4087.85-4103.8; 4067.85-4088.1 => -1.36 AA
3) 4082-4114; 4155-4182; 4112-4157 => -2.28 AA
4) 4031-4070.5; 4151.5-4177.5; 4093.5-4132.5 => 2.30 AA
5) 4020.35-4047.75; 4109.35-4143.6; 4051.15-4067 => 0.26 AA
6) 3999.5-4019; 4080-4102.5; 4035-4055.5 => -0.65 AA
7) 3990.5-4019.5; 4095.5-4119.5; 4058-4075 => -0.77 AA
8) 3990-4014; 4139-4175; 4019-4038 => -0.10 AA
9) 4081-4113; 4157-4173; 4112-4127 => -1.03 AA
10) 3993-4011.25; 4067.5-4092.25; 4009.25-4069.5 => -0.74 AA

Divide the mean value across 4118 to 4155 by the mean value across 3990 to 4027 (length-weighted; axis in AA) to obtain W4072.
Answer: 1.01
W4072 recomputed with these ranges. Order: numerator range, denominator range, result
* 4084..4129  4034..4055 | 0.95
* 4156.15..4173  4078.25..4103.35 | 1.10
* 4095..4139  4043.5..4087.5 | 0.97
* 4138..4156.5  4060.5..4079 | 1.05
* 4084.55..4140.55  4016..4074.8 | 0.97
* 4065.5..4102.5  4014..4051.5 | 0.94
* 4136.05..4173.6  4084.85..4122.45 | 1.09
